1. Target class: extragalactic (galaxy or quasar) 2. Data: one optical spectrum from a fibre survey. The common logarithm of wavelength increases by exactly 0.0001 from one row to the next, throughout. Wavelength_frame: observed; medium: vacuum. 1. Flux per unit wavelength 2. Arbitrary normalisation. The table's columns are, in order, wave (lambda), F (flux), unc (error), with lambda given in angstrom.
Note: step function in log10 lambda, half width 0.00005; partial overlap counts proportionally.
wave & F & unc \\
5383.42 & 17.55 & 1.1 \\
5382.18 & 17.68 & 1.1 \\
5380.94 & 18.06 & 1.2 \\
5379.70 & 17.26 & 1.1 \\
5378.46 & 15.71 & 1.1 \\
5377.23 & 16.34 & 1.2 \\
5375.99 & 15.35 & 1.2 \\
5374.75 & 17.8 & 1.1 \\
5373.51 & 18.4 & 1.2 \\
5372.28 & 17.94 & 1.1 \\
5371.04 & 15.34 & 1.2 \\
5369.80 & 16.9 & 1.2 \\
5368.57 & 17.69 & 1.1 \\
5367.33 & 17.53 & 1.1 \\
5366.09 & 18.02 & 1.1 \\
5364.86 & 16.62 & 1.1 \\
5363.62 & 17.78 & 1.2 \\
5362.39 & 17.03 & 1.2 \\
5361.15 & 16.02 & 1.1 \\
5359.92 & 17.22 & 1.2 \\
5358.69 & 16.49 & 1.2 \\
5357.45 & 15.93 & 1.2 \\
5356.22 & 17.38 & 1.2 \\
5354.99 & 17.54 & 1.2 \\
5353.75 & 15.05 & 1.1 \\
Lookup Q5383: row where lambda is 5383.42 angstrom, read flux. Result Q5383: 17.55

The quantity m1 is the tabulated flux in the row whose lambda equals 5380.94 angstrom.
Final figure 18.06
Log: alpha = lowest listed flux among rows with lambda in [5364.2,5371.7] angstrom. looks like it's 15.34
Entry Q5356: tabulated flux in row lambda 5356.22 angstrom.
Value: 17.38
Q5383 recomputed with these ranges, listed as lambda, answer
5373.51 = 18.4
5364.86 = 16.62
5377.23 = 16.34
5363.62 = 17.78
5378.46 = 15.71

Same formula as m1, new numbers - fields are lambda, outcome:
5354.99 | 17.54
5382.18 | 17.68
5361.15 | 16.02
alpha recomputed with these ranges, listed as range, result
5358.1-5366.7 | 16.02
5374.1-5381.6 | 15.35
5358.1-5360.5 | 16.49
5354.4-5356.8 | 17.38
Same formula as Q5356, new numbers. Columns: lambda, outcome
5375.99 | 15.35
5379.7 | 17.26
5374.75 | 17.8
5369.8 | 16.9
